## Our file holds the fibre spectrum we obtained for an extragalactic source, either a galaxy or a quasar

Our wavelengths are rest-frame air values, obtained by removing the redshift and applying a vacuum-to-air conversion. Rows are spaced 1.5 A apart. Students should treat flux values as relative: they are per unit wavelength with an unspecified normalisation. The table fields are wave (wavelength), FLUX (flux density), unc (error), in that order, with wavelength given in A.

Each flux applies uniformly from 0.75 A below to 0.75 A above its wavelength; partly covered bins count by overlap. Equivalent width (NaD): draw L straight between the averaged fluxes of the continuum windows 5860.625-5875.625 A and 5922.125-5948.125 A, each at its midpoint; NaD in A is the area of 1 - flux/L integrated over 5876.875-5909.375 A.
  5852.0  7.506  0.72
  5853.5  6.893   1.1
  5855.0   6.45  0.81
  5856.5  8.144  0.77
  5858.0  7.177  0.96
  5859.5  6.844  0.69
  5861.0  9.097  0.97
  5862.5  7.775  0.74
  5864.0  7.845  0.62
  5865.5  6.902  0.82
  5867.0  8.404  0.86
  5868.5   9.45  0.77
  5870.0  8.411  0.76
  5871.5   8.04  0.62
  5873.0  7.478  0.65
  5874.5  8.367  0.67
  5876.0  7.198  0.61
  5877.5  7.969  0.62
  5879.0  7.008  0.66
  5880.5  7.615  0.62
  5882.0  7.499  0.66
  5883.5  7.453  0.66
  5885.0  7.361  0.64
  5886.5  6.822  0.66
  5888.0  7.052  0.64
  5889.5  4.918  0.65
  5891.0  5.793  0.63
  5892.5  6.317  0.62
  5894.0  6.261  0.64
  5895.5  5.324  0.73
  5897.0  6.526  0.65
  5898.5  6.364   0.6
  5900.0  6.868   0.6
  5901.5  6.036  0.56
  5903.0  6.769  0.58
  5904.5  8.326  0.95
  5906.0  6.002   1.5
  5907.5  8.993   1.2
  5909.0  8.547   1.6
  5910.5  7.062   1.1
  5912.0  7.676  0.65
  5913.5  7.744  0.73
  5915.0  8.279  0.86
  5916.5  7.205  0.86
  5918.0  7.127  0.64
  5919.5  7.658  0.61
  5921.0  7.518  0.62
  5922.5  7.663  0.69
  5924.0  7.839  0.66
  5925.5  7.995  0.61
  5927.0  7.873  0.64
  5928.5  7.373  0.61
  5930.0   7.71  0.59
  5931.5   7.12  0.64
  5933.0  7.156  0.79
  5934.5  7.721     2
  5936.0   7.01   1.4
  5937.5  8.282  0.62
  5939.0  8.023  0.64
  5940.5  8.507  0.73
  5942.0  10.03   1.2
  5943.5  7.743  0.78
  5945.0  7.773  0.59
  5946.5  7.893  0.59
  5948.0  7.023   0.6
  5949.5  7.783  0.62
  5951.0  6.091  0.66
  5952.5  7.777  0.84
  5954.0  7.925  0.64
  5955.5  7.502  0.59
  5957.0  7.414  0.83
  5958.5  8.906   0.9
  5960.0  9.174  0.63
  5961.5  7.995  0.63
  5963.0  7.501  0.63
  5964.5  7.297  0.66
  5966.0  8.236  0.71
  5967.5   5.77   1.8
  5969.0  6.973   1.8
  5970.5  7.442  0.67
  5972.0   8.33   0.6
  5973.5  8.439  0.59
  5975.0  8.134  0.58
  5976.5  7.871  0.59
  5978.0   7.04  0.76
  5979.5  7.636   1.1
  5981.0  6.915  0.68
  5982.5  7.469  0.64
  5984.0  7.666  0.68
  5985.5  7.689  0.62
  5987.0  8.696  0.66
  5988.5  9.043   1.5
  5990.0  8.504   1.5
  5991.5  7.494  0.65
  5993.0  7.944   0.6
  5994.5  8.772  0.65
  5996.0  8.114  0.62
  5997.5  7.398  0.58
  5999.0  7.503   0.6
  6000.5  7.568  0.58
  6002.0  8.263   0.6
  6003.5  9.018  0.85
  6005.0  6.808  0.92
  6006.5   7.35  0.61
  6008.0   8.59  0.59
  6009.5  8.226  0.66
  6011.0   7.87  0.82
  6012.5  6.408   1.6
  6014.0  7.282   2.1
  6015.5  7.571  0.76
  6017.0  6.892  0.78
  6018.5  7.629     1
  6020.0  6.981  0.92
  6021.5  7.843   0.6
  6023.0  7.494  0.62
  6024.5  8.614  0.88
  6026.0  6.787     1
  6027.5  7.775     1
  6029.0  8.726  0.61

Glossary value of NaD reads 4.6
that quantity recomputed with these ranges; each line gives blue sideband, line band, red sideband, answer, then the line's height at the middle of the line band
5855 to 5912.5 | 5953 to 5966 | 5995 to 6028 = -0.8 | 7.5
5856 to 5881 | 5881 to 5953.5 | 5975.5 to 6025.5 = 4.6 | 7.83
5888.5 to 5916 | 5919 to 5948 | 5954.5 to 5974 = -1.9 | 7.33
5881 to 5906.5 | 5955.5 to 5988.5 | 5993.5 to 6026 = -1.9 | 7.34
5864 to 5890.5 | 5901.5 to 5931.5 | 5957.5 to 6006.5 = 0.2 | 7.64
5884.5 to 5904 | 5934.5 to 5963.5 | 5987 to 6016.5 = -3.2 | 7.14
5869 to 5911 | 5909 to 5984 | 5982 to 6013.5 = -1.7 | 7.53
